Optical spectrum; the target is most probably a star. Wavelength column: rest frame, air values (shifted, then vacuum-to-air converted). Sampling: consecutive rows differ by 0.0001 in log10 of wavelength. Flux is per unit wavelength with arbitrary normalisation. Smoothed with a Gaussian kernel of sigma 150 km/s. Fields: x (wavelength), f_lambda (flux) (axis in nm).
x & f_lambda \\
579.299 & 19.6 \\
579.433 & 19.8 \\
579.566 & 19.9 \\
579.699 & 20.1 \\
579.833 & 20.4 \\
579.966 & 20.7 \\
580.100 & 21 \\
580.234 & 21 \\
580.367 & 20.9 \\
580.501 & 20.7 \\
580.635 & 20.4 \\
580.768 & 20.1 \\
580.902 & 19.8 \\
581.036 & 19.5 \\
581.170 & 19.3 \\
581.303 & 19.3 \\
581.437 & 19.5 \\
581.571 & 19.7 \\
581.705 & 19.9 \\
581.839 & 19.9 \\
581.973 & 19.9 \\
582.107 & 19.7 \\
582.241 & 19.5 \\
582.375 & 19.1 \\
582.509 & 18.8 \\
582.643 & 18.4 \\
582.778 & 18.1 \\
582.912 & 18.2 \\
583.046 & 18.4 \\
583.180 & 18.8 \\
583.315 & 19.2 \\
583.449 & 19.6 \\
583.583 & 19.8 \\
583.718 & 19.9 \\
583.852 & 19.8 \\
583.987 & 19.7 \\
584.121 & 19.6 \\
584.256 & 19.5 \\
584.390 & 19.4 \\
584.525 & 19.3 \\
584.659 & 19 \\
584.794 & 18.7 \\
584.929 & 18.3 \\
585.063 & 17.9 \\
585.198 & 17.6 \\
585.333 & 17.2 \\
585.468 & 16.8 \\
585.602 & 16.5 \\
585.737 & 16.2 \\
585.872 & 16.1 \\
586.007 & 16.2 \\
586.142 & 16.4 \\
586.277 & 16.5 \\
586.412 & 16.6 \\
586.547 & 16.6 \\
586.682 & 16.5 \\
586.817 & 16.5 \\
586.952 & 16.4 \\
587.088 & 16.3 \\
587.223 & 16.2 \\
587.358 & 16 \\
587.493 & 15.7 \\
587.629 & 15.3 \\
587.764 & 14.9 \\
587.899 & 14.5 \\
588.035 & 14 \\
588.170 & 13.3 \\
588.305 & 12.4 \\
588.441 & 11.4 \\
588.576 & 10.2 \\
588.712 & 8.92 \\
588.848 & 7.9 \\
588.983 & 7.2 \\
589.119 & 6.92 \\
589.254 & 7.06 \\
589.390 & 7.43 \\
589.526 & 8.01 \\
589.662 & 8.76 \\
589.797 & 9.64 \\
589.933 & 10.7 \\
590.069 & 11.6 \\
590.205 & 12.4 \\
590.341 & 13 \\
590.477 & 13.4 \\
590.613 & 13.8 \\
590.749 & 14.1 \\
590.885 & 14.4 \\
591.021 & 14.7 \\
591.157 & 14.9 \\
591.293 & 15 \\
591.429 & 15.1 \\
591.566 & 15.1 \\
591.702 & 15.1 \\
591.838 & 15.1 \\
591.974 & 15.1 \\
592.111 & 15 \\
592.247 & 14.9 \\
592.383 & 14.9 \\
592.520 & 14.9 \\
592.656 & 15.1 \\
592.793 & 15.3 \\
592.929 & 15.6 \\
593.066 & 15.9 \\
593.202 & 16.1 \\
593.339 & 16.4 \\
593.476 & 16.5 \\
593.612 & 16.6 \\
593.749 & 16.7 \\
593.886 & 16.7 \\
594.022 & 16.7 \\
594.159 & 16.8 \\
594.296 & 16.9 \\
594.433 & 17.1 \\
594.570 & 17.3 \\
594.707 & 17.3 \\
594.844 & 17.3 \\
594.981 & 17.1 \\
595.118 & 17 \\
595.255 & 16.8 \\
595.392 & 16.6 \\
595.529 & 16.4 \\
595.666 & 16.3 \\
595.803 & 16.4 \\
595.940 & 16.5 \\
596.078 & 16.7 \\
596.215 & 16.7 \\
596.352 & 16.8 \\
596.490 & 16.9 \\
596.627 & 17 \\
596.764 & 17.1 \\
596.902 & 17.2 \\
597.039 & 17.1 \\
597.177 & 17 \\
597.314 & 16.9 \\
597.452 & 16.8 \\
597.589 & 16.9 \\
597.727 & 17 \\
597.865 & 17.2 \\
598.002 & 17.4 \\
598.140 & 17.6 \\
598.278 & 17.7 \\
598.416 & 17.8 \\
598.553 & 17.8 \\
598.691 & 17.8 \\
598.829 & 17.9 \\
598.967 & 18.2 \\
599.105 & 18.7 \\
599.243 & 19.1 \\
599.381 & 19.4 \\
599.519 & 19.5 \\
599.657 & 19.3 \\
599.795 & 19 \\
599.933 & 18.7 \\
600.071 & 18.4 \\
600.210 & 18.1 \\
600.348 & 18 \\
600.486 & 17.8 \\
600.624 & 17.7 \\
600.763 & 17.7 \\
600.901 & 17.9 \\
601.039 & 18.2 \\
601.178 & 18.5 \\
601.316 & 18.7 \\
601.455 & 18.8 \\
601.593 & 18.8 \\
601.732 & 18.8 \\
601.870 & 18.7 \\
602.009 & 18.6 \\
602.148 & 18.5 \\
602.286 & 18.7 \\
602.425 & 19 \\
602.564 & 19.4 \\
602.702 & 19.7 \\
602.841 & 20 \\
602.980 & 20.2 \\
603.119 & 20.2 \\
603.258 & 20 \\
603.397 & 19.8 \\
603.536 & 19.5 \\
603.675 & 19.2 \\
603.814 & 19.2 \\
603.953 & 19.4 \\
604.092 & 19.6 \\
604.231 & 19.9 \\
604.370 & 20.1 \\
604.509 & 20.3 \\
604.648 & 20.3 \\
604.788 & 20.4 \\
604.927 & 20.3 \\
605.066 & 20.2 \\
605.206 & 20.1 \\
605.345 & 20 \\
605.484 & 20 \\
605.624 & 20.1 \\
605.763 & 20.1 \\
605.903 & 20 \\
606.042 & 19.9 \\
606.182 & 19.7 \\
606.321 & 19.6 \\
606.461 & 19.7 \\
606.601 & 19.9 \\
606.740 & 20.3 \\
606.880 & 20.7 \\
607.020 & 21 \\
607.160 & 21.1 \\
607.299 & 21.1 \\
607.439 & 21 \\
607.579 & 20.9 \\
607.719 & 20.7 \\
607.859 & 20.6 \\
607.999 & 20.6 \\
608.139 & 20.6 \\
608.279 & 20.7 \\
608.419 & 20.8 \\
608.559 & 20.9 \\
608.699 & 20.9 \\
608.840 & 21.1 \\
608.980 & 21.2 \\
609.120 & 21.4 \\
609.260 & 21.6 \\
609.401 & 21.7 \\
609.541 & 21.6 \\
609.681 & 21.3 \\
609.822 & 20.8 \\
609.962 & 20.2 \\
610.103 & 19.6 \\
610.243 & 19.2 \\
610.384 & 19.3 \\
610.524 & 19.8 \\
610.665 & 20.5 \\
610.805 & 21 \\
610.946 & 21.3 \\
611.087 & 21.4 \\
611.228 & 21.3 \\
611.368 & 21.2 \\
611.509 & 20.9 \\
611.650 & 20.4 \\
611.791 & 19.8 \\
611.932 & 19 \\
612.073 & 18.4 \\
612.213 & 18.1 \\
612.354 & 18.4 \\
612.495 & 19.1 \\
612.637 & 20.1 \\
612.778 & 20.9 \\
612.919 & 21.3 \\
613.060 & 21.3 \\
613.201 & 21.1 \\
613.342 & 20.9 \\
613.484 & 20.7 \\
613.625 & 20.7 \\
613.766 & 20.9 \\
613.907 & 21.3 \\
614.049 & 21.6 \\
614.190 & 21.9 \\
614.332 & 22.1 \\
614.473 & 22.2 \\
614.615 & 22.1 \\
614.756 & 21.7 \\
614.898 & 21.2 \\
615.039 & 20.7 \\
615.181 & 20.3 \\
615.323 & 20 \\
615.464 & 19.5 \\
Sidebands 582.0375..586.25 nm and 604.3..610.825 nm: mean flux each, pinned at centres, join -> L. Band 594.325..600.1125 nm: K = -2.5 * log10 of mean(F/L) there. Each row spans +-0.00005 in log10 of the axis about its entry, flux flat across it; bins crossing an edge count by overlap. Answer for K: 0.12 mag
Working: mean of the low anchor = 18.4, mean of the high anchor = 20.5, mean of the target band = 17.5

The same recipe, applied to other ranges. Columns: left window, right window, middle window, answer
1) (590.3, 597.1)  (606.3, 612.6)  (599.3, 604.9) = -0.04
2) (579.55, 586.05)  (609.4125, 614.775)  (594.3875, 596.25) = 0.18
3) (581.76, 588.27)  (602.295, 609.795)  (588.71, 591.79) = 0.49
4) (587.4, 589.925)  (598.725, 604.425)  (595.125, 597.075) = -0.09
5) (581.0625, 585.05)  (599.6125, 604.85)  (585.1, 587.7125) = 0.17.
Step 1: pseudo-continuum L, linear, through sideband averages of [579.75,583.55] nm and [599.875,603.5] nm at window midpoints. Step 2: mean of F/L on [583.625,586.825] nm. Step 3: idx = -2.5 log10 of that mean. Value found 0.10 mag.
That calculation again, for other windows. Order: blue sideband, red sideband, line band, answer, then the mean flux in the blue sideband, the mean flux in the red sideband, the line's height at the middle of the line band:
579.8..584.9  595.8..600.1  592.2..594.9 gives 0.12 mag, 19.6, 17.7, 18.2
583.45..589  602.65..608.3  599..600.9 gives 0.03 mag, 16.1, 20.2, 19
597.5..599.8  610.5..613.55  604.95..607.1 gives -0.04 mag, 18.1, 20.3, 19.3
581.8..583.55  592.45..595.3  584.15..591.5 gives 0.25 mag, 19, 16.5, 17.9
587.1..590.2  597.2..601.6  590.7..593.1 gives -0.12 mag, 11.4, 18.1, 13.4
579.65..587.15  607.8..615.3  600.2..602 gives 0.09 mag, 18.7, 20.7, 20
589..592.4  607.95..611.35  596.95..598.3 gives -0.11 mag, 12.5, 20.8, 15.6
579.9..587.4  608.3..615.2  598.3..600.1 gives 0.07 mag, 18.6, 20.7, 19.8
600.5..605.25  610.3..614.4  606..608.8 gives -0.04 mag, 19.3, 20.5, 19.9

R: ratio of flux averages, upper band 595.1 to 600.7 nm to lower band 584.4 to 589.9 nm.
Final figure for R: 1.24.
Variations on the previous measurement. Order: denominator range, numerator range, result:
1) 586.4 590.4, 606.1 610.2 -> 1.68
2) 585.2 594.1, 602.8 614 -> 1.44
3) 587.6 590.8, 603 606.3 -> 1.80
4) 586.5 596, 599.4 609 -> 1.37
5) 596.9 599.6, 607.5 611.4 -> 1.17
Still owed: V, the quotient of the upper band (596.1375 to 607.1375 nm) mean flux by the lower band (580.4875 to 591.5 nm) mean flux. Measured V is 1.18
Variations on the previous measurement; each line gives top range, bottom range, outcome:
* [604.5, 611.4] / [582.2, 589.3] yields 1.27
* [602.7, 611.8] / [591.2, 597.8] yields 1.25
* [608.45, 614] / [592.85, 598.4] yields 1.22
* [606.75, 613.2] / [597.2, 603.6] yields 1.11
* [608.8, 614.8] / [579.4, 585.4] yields 1.06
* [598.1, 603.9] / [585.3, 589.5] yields 1.36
